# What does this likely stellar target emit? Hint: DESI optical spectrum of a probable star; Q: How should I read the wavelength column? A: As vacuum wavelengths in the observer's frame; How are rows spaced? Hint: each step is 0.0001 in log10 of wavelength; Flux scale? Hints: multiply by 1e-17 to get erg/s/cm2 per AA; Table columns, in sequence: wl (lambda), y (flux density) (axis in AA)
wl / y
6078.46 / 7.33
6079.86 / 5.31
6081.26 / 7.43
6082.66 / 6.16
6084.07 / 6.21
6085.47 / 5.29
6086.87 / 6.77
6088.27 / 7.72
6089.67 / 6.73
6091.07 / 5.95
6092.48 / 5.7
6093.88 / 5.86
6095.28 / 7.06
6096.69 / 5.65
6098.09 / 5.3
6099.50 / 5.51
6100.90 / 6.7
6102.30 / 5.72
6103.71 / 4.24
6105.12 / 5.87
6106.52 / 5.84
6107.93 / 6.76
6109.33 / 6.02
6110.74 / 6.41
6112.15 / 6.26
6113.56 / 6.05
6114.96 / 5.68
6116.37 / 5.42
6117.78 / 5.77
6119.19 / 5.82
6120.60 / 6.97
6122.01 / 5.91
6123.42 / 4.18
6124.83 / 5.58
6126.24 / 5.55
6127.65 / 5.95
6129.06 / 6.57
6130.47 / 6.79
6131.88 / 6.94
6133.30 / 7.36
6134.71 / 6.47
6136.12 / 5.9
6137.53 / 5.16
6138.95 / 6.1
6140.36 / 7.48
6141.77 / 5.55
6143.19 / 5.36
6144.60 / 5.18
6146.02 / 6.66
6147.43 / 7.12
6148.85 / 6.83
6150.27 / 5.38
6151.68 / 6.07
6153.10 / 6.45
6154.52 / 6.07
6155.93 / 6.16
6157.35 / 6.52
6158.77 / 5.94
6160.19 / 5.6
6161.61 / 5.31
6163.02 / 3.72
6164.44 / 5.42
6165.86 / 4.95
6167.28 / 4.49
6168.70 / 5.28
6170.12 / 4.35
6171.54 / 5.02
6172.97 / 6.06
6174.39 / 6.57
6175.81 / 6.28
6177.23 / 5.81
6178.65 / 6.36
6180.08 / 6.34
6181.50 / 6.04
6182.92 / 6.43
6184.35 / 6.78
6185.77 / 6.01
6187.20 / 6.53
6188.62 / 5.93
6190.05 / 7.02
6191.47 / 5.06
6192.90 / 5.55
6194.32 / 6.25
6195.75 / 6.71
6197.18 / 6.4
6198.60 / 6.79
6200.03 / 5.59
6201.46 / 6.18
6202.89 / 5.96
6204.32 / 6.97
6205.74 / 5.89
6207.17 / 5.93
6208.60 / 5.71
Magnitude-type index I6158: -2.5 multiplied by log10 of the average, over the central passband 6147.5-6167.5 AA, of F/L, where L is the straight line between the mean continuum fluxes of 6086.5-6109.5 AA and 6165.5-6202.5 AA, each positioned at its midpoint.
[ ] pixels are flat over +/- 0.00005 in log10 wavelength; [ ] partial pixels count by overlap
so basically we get 0.05 mag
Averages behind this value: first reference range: 6.08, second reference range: 5.96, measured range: 5.71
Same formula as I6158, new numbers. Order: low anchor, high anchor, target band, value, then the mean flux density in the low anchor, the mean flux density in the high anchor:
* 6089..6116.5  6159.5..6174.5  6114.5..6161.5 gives -0.11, 5.95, 5.1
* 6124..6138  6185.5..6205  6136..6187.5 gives 0.06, 6.23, 6.21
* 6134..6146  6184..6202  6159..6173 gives 0.21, 5.95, 6.2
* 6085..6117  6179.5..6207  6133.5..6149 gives -0.01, 6.03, 6.23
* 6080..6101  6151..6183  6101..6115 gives 0.03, 6.23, 5.69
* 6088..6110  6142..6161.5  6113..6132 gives 0.02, 6.01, 6.06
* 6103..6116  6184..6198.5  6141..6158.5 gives -0.01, 5.89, 6.24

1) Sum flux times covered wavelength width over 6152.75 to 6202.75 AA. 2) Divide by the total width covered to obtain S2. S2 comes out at 5.88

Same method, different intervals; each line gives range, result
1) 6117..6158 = 6.13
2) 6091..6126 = 5.84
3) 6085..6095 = 6.35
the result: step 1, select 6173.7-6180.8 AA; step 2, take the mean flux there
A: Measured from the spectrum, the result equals 6.27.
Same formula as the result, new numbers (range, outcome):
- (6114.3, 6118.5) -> 5.62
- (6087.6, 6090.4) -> 7.22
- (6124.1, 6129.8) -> 5.91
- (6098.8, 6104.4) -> 5.55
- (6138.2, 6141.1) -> 6.76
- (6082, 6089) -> 6.43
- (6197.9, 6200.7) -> 6.19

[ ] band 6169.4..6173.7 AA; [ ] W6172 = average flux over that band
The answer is 5.14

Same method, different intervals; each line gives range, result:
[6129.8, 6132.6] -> 6.85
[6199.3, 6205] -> 6.16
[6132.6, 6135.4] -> 6.92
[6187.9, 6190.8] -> 6.47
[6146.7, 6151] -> 6.45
